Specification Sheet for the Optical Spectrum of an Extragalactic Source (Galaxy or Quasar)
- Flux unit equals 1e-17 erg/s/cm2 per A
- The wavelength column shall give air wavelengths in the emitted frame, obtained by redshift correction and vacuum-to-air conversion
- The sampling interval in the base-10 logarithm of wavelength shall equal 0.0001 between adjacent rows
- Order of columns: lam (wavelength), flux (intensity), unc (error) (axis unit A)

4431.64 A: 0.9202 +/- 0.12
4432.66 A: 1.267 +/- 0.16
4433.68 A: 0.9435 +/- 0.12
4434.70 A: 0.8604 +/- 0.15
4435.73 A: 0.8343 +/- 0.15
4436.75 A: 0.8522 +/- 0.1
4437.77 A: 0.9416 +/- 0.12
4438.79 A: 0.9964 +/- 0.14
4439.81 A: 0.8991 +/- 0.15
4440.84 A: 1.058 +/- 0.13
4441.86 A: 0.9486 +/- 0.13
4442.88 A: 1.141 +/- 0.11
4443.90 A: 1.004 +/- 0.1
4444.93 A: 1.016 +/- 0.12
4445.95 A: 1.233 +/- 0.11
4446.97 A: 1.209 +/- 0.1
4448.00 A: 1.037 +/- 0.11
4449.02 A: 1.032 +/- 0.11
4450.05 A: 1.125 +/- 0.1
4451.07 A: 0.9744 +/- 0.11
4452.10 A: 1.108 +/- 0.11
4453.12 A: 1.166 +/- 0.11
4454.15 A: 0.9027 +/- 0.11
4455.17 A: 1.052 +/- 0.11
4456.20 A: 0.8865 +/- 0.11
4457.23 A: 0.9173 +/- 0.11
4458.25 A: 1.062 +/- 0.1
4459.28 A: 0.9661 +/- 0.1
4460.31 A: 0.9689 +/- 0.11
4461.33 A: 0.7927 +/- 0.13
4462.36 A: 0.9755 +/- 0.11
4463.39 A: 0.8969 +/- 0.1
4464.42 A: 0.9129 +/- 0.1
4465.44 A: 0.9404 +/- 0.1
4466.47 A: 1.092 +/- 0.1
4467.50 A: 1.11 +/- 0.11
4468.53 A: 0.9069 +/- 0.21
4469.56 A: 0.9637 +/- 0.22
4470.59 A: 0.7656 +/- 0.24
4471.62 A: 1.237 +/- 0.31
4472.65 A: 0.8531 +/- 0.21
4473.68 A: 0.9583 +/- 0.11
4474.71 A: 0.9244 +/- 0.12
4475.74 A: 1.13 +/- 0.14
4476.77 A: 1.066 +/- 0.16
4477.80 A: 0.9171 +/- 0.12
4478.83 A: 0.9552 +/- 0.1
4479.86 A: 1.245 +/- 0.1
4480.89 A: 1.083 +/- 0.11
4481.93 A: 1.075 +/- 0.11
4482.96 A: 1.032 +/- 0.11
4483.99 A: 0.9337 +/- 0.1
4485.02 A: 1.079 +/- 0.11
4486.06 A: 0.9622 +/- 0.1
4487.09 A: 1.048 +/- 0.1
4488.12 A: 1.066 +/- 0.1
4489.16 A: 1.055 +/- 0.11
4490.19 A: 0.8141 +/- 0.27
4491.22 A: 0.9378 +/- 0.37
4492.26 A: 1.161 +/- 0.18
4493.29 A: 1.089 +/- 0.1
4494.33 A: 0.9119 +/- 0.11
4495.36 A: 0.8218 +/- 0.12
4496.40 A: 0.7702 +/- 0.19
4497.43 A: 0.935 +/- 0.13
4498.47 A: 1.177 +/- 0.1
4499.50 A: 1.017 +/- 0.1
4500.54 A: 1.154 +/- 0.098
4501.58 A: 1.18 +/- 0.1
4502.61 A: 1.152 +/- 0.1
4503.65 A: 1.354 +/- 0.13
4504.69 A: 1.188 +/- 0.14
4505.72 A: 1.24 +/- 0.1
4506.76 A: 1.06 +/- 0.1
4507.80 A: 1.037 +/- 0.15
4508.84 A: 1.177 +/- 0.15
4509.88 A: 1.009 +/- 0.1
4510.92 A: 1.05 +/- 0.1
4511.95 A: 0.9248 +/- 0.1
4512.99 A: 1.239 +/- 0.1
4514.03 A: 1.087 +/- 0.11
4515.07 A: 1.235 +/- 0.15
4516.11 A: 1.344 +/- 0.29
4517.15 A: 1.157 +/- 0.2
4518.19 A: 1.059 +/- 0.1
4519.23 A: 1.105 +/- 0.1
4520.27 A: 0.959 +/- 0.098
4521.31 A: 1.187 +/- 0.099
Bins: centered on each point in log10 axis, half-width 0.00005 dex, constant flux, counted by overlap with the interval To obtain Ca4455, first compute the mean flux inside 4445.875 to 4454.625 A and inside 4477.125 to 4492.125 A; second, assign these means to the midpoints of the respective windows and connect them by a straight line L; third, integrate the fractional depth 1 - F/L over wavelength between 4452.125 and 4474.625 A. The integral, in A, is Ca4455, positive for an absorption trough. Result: 1.8 A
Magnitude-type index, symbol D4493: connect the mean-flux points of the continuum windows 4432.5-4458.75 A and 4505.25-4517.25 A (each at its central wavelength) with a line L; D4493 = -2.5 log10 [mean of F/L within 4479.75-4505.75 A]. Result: 0.05 mag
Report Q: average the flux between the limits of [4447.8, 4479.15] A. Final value 0.987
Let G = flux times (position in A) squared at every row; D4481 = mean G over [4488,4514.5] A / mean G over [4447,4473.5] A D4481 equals 1.09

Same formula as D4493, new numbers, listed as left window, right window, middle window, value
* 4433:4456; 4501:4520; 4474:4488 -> 0.05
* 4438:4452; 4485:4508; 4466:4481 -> 0.04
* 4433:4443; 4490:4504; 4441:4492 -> -0.02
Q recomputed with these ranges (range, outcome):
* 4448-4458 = 1.02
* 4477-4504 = 1.03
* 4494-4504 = 1.05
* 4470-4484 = 1.02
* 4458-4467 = 0.953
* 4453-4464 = 0.954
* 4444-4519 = 1.04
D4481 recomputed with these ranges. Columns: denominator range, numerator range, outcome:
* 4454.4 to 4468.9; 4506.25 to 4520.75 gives 1.17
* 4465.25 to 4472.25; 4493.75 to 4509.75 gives 1.09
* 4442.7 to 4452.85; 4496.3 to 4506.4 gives 1.06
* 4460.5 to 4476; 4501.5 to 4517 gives 1.22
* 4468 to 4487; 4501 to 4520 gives 1.15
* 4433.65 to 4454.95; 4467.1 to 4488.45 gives 1.01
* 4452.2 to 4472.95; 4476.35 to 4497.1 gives 1.04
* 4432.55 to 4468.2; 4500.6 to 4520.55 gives 1.17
